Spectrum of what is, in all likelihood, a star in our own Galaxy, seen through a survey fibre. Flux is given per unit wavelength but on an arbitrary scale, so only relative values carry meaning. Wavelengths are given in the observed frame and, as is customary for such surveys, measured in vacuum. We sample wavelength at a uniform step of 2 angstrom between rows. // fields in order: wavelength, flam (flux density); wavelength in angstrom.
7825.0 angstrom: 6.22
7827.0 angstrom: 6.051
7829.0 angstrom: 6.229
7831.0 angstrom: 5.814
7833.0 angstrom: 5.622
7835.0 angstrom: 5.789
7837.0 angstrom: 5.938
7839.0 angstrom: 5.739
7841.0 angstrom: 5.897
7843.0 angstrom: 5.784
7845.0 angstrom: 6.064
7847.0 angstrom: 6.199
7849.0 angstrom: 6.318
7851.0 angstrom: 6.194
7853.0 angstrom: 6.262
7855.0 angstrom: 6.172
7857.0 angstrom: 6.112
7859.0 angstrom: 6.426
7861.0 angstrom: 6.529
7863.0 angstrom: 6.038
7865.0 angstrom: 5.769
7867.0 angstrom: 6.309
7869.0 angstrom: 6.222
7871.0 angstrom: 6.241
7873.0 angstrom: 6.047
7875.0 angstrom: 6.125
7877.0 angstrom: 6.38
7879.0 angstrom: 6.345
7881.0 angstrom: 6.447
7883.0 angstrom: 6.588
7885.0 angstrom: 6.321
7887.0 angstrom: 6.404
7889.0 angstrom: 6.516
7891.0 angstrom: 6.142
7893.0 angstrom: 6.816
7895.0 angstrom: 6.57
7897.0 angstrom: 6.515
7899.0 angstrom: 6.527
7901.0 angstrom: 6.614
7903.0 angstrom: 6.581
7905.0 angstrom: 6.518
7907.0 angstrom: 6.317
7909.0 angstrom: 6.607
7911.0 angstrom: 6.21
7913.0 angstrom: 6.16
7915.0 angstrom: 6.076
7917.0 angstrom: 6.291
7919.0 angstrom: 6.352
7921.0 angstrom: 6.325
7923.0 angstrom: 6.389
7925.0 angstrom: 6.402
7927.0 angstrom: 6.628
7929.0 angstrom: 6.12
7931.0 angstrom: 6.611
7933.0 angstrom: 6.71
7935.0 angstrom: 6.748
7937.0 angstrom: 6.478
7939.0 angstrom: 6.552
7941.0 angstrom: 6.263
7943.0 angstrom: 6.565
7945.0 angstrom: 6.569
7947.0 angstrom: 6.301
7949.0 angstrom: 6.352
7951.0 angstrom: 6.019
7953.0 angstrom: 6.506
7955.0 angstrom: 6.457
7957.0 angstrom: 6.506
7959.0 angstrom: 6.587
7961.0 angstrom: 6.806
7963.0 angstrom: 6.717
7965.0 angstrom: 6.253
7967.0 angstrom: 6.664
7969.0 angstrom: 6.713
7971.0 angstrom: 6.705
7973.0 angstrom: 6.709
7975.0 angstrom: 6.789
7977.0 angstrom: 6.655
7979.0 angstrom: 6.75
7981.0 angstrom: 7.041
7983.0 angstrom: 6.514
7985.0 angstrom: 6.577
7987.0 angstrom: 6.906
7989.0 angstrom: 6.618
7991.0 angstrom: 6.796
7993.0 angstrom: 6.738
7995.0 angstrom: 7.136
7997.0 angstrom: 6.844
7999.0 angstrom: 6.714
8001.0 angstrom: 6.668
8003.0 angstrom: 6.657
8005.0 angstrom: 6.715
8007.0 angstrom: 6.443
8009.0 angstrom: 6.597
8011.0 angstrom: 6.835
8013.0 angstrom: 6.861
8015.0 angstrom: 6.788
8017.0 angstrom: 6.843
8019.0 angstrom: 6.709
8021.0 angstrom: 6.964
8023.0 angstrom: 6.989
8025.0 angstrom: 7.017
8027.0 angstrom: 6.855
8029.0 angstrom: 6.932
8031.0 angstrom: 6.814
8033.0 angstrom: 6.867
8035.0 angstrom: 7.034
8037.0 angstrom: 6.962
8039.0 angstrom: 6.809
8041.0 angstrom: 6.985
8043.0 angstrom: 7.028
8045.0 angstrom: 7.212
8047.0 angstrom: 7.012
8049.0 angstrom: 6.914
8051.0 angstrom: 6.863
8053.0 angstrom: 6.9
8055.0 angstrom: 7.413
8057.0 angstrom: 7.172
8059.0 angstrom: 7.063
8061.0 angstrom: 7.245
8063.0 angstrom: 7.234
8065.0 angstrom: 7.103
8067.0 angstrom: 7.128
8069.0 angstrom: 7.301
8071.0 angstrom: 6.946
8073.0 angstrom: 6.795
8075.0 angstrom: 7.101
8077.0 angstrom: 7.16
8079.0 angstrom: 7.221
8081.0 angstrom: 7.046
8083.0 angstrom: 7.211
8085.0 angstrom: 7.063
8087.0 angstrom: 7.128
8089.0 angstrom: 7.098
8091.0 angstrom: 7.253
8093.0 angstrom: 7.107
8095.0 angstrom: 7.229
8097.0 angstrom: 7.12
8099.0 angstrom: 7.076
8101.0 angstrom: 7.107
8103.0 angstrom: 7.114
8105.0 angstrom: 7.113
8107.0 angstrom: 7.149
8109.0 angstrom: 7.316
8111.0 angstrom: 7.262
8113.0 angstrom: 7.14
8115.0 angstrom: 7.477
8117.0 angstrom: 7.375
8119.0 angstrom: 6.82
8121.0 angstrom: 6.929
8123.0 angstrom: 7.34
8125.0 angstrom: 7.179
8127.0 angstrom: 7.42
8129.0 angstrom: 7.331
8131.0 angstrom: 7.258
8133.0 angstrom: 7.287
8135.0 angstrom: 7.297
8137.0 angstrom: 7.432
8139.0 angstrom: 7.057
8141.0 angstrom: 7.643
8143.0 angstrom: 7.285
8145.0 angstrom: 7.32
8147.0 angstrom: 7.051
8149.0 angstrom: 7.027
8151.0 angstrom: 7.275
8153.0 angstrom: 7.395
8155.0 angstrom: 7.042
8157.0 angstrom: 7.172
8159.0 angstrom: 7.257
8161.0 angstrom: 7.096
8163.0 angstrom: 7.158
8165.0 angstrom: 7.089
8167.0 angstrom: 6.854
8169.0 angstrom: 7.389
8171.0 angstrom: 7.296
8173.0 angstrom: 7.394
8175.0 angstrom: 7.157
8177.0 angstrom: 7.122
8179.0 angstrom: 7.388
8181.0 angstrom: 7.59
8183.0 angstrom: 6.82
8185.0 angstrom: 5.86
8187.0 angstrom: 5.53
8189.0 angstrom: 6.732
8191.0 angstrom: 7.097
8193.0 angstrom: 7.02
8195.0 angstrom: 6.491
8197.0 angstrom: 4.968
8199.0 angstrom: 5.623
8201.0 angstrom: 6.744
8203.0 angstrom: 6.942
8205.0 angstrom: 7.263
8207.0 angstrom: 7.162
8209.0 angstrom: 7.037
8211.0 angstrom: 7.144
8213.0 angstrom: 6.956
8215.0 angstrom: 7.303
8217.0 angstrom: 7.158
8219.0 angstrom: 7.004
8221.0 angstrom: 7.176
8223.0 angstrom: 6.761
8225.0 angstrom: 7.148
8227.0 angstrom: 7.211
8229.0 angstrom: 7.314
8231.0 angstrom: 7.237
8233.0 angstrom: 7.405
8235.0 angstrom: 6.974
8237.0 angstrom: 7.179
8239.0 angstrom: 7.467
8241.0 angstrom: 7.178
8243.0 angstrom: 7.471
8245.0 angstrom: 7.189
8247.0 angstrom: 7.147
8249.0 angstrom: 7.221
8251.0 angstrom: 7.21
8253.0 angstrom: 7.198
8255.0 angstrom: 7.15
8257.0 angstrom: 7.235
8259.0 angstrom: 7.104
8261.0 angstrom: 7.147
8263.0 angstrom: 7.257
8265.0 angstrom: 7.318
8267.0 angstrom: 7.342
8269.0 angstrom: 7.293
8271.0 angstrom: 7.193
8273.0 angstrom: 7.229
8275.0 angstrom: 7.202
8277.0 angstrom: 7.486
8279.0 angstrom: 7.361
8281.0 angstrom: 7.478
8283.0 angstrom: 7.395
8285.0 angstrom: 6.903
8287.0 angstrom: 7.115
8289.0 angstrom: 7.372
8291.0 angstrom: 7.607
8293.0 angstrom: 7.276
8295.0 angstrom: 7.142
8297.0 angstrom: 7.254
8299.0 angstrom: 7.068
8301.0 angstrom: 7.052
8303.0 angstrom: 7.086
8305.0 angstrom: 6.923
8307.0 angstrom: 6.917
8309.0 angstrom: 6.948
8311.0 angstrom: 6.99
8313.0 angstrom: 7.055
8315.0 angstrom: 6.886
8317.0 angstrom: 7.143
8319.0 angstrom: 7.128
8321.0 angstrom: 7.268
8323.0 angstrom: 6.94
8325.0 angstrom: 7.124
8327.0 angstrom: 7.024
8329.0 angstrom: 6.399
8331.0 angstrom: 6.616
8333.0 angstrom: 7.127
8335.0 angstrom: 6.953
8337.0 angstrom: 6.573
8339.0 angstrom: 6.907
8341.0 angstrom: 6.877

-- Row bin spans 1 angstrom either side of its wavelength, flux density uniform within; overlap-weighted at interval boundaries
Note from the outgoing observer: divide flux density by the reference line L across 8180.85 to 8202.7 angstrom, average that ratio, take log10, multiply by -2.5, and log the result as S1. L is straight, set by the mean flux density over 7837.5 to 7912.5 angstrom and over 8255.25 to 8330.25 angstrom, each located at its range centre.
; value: 0.09 mag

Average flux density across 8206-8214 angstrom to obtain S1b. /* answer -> 7.07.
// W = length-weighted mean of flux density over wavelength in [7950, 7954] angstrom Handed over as 6.26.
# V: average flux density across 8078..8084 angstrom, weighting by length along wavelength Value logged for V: 7.16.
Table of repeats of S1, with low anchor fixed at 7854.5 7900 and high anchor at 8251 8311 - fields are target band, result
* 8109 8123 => -0.05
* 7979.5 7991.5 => -0.03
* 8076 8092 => -0.06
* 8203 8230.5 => -0.01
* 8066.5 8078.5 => -0.05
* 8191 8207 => 0.08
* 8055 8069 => -0.07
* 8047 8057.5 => -0.05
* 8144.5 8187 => -0.02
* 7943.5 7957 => 0.02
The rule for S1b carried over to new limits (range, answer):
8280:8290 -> 7.25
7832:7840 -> 5.77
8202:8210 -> 7.1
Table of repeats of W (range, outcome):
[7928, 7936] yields 6.55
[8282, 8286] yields 7.15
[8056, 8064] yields 7.18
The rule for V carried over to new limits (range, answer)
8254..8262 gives 7.16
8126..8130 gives 7.38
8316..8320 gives 7.14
